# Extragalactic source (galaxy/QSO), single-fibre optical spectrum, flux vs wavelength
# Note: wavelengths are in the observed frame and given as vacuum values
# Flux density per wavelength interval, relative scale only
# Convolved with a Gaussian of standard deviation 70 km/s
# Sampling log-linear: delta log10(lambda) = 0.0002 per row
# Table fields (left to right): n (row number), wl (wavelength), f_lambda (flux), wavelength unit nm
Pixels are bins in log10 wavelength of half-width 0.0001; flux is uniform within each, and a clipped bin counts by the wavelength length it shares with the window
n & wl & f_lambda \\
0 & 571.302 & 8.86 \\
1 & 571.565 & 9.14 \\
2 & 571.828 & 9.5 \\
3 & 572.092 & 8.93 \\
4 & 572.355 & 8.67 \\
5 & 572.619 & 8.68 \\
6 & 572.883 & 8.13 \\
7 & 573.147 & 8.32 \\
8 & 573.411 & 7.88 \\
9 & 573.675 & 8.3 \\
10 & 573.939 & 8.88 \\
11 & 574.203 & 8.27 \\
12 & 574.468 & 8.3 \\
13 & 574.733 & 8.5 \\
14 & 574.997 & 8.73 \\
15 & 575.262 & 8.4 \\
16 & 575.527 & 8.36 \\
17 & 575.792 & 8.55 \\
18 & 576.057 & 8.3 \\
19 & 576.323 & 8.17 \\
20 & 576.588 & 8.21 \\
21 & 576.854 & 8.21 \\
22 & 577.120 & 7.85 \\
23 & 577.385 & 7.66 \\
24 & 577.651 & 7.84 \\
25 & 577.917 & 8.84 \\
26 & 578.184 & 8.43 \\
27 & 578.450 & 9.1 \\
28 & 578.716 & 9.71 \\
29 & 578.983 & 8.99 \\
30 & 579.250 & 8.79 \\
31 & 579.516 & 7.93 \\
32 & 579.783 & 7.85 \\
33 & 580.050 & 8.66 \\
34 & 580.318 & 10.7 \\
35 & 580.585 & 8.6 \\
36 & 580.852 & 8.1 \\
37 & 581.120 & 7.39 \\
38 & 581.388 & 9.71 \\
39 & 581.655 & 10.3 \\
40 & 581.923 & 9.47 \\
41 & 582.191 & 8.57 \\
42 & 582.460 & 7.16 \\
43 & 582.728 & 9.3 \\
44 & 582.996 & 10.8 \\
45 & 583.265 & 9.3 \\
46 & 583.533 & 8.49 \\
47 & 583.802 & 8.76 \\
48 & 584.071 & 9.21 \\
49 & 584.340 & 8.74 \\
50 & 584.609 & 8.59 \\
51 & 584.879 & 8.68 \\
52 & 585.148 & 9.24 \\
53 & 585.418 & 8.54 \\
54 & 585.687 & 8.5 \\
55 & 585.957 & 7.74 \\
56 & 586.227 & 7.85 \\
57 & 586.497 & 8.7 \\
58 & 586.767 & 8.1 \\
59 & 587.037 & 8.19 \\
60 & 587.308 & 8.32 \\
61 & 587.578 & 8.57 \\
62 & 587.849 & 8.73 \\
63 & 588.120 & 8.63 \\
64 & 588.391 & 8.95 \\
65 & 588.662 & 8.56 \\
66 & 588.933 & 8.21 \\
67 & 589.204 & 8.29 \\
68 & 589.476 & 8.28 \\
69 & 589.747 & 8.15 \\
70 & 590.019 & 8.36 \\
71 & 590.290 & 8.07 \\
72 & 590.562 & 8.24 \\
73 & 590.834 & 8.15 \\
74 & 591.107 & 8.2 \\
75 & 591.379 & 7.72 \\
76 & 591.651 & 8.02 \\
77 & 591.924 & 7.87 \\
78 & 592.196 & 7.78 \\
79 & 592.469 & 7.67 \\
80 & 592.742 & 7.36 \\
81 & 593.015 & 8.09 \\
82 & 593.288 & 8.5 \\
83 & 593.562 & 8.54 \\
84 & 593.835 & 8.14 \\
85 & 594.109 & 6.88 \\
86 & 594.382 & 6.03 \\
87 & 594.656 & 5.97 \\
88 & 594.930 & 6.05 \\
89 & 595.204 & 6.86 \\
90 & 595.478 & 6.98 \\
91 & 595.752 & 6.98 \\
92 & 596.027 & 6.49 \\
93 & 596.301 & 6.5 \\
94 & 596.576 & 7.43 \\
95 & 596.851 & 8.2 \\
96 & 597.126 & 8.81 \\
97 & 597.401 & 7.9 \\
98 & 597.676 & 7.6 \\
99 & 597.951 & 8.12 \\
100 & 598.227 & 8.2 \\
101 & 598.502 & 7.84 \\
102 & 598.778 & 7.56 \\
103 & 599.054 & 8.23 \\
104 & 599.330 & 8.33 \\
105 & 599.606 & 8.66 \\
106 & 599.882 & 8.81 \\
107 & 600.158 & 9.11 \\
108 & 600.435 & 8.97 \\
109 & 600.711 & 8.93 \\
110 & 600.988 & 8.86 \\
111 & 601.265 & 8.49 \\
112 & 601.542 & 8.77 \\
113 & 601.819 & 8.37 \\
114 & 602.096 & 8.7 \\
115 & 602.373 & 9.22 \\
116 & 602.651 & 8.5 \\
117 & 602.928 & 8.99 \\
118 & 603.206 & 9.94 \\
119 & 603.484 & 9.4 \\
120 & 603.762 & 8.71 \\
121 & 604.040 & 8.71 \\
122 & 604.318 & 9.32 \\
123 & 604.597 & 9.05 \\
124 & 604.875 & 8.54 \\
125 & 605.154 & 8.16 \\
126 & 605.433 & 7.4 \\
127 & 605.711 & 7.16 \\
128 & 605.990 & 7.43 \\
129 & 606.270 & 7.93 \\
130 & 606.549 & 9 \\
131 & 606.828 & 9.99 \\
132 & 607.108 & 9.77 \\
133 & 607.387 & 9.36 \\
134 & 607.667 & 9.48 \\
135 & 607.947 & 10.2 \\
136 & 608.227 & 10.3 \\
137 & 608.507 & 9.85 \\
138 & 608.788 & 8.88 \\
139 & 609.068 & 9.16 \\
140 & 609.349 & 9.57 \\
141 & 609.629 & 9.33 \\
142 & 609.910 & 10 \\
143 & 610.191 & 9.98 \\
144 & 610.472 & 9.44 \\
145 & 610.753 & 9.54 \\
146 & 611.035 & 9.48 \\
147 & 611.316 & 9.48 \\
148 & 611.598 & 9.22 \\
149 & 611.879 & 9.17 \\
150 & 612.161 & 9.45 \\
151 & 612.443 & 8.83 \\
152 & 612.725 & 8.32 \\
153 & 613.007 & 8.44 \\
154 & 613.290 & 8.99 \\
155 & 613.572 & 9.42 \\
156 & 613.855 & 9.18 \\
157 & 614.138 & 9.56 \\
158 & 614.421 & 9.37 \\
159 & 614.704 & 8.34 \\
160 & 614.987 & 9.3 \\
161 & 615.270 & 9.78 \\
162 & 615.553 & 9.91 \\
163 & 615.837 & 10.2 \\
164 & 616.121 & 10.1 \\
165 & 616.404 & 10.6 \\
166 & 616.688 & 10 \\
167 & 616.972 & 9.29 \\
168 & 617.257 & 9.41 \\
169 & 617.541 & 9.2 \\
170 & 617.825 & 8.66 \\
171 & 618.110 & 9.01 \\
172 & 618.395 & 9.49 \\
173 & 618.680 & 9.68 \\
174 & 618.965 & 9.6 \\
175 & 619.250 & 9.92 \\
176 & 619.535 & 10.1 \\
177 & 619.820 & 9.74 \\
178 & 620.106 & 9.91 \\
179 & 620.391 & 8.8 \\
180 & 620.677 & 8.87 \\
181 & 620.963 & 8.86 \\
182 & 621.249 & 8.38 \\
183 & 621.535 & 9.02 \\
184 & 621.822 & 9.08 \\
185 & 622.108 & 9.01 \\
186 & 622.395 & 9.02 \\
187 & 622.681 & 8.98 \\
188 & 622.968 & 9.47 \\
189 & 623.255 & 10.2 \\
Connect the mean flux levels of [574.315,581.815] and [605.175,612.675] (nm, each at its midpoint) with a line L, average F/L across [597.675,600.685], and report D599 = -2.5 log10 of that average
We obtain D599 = 0.078 mag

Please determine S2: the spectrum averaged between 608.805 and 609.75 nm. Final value 9.3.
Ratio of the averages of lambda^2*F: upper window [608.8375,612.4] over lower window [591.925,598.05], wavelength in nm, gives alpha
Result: 1.34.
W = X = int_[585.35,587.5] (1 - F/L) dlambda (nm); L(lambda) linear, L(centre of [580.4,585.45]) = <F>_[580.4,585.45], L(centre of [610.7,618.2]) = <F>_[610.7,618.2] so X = 0.17 nm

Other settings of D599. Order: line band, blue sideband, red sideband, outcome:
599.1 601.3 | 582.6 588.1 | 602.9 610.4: 0.03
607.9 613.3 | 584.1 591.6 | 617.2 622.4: -0.04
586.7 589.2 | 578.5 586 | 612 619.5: 0.06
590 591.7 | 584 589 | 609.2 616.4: 0.07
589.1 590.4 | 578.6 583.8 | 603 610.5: 0.10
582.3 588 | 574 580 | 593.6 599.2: -0.09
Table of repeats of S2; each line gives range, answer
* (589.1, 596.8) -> 7.56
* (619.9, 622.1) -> 9.01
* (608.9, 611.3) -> 9.55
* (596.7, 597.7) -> 8.18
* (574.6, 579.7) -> 8.45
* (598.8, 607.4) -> 8.71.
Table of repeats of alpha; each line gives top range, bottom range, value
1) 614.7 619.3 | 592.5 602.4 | 1.30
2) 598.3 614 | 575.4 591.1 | 1.13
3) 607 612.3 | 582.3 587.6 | 1.20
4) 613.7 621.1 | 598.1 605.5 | 1.15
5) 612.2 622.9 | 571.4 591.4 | 1.23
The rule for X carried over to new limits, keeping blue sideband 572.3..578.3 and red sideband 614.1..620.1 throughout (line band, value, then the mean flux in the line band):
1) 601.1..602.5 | 0.064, 8.71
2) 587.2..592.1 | 0.260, 8.29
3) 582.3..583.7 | -0.072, 9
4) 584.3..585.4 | -0.023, 8.78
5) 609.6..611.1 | -0.043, 9.65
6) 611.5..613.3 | 0.104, 8.91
